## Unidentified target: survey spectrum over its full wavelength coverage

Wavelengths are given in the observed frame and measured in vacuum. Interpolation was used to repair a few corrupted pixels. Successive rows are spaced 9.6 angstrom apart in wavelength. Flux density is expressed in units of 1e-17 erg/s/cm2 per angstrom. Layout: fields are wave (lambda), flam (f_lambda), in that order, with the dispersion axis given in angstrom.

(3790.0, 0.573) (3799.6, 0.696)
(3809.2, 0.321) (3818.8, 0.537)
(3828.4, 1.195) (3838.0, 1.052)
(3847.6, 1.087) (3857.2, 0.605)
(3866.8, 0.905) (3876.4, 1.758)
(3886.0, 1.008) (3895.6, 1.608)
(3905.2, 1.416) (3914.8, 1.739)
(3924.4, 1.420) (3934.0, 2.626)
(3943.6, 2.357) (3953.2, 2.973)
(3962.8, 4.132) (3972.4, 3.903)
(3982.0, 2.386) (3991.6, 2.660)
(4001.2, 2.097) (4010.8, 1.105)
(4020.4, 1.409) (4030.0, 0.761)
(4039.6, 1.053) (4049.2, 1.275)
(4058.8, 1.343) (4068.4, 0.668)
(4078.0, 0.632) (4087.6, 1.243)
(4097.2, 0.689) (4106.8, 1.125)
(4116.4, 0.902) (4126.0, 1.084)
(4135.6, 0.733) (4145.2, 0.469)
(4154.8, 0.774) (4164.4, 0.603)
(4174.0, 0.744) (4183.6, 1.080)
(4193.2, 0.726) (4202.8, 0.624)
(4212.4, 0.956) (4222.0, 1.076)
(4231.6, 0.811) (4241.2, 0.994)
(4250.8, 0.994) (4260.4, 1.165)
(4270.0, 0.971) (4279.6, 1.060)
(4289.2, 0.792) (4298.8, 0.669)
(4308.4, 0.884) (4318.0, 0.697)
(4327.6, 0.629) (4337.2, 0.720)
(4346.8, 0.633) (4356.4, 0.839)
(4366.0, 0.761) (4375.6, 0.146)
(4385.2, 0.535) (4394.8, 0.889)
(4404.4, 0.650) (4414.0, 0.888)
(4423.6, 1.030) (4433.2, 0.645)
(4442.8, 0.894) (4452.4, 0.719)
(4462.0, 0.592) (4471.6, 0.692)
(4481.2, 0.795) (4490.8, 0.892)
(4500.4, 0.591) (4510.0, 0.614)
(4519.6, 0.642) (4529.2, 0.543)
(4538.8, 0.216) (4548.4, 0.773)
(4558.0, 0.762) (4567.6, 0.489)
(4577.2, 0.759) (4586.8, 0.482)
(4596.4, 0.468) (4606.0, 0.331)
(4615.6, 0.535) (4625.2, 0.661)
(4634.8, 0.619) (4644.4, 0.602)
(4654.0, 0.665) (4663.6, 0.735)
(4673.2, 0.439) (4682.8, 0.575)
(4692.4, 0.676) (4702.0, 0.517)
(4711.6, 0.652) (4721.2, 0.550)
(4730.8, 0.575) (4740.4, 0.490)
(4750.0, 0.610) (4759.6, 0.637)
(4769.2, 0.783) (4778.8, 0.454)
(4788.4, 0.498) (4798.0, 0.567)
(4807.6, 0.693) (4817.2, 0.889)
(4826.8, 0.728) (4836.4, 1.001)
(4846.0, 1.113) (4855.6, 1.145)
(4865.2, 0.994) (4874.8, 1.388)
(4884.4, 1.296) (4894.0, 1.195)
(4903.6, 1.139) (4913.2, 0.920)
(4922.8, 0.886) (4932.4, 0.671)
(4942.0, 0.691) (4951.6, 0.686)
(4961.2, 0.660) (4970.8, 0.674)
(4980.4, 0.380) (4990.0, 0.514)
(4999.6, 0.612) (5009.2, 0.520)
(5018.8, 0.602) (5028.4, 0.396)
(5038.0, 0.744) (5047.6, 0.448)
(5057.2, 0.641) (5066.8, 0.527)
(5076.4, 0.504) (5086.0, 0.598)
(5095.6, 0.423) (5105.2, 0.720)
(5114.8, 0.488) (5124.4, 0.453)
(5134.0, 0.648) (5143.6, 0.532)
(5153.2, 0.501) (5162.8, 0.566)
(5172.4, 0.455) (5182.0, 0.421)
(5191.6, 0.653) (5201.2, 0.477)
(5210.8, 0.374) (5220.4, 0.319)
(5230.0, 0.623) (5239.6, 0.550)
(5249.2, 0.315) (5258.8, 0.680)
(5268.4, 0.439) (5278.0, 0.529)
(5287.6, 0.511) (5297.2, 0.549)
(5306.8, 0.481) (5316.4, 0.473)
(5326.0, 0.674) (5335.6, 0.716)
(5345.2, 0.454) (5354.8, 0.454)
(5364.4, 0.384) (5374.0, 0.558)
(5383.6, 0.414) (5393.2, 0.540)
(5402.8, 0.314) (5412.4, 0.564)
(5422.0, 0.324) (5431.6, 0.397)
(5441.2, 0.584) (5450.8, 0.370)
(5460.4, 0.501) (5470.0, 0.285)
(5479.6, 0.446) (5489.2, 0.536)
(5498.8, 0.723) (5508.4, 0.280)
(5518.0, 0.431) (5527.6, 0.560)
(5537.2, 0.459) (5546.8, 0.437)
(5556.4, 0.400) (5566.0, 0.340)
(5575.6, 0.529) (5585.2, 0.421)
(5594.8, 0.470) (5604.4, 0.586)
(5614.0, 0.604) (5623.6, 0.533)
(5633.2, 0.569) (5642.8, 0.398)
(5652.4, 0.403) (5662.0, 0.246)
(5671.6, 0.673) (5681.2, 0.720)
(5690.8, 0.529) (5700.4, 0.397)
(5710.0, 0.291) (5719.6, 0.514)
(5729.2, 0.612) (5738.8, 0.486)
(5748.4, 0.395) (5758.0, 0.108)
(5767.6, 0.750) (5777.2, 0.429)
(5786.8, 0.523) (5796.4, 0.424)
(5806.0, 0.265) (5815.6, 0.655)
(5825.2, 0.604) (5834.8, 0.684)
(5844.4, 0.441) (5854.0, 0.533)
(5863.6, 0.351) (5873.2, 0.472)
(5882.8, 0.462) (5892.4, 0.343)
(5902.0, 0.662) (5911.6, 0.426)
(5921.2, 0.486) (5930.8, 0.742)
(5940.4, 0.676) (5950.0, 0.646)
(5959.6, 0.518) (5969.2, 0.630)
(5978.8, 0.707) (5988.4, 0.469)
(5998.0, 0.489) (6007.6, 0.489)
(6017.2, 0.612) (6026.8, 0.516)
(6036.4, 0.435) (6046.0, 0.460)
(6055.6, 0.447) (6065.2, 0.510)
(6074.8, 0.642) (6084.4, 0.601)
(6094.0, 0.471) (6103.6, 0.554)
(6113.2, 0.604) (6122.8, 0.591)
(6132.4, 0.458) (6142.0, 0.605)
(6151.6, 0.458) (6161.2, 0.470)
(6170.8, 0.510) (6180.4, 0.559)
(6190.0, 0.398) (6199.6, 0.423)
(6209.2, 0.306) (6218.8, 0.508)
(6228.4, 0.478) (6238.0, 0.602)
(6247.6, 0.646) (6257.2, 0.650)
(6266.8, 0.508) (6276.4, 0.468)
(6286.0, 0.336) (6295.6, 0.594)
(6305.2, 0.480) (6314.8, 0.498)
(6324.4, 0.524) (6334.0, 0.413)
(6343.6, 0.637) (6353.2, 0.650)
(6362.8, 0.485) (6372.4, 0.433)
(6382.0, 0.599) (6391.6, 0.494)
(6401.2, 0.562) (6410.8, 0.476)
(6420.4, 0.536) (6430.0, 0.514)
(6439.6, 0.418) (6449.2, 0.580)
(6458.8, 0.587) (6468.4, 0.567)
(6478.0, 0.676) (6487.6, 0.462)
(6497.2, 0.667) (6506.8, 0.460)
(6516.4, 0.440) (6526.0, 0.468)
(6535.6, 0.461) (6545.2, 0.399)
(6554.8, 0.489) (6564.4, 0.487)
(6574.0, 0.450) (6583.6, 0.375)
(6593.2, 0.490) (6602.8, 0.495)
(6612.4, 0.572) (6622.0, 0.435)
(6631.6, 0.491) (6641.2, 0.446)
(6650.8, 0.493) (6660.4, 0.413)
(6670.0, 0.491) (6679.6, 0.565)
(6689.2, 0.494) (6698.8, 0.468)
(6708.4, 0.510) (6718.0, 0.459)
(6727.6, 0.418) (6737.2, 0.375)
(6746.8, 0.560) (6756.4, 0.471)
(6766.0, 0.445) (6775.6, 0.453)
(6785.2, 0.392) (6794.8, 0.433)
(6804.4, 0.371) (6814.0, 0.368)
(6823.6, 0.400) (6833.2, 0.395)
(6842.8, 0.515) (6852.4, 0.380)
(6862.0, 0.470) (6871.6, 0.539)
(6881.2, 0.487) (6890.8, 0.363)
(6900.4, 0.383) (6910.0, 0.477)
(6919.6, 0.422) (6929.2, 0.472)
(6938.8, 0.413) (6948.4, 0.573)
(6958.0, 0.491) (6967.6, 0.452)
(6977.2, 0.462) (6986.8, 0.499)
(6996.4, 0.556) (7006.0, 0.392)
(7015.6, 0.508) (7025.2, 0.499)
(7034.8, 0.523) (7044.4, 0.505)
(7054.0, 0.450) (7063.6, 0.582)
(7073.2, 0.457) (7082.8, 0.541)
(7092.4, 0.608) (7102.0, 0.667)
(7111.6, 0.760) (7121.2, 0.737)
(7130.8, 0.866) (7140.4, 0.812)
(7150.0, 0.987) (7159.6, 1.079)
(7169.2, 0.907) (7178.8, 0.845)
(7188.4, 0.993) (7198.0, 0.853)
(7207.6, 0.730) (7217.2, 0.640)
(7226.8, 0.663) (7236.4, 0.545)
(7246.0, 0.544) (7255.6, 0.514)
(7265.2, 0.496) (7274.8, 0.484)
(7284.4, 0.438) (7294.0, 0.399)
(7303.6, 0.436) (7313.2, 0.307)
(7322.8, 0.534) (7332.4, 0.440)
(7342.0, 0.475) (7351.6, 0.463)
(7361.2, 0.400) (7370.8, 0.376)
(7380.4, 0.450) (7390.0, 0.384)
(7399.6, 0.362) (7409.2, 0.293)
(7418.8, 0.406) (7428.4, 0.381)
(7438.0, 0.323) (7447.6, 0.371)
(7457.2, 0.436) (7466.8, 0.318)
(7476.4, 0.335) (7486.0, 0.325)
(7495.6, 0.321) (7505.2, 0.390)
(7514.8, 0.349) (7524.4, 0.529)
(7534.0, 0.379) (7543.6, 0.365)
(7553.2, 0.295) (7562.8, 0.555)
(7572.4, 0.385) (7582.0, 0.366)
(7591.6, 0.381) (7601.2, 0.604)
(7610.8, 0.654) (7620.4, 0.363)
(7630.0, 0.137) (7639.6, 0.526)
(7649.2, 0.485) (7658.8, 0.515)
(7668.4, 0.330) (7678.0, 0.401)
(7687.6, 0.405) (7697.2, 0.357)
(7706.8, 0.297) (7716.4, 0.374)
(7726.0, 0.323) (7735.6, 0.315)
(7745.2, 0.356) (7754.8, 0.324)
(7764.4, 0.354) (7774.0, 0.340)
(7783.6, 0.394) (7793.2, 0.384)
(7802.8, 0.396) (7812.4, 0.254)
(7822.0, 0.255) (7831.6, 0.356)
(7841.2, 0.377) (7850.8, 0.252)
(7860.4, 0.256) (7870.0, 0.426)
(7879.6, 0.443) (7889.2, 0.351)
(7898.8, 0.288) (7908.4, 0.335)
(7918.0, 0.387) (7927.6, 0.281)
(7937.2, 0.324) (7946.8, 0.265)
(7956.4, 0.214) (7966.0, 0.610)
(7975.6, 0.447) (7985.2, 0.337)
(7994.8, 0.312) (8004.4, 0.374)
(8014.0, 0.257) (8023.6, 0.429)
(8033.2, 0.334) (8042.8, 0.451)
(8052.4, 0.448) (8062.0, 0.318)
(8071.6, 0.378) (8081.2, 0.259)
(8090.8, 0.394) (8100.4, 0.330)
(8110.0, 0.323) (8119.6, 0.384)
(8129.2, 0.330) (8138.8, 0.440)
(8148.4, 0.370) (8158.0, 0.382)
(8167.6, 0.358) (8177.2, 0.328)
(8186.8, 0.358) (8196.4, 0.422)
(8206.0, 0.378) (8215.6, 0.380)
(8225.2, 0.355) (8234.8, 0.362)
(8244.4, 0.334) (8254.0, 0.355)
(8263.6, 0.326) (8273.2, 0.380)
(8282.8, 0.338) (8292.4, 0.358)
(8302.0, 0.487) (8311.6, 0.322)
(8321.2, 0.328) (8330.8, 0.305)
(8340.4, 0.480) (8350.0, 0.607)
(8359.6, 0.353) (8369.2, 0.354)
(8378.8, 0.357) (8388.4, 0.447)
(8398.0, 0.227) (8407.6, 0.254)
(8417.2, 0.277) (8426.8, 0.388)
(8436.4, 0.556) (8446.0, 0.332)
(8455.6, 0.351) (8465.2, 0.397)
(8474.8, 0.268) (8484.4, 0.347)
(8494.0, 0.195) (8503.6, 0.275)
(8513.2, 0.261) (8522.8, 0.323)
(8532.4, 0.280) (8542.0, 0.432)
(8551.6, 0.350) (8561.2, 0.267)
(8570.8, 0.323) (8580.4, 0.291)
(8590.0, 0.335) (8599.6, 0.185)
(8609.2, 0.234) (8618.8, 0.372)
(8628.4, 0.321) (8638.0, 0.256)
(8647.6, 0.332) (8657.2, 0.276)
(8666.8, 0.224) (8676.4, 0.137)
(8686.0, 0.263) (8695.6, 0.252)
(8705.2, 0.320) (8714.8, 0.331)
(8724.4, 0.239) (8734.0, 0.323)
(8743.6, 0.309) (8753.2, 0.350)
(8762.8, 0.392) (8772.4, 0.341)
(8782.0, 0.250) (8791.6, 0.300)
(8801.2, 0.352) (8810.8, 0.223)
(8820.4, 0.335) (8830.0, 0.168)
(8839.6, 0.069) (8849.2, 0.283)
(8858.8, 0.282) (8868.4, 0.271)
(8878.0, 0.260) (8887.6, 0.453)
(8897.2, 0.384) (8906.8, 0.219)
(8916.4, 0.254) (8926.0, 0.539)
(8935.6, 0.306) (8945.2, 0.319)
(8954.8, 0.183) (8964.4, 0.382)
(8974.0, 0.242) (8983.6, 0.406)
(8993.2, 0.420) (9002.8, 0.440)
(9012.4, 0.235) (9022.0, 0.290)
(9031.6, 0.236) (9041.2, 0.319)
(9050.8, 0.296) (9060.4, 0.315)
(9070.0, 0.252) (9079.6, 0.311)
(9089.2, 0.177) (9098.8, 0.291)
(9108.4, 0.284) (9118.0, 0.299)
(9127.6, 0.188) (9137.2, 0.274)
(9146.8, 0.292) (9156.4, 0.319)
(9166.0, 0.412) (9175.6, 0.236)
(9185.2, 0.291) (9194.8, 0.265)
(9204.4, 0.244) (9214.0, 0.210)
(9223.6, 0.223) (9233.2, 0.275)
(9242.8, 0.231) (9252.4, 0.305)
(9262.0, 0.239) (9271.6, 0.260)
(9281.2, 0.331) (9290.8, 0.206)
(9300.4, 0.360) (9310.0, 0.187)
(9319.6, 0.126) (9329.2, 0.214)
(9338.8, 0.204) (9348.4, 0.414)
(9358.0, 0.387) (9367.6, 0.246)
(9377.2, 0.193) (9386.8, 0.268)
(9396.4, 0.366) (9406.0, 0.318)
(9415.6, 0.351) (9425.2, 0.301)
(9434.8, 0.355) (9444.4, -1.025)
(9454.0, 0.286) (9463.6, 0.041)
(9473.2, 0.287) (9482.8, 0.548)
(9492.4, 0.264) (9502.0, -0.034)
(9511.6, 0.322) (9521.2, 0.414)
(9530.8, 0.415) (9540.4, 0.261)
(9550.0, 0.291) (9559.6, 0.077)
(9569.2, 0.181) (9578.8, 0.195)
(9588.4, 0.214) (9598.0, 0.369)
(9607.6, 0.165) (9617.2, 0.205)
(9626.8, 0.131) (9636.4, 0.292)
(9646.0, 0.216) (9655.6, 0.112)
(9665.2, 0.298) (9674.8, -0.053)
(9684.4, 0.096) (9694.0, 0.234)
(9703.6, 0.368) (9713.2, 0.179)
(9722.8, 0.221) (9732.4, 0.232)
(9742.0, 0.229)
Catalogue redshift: 1.56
